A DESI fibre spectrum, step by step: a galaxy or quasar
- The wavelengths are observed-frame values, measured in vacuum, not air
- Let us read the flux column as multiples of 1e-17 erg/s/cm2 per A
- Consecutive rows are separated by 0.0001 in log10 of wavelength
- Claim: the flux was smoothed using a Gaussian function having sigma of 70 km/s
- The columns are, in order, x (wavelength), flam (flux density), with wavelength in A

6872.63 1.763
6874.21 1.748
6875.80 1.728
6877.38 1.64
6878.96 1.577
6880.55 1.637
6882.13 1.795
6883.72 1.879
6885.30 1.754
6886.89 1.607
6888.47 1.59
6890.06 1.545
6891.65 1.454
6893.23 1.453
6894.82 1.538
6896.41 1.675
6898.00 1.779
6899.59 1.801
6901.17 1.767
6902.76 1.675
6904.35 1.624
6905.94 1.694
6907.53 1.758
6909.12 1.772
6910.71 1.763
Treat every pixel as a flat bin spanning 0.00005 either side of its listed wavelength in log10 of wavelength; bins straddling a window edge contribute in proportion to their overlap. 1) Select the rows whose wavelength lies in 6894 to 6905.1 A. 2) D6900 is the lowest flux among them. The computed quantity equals 1.538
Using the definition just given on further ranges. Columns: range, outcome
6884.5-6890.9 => 1.545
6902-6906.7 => 1.624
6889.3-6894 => 1.453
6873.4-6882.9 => 1.577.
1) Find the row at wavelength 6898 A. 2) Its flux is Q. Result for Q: 1.779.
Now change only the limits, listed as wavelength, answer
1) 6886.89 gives 1.607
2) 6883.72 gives 1.879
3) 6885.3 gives 1.754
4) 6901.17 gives 1.767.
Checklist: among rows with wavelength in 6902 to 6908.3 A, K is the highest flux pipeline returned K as 1.758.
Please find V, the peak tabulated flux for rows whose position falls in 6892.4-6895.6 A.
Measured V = 1.538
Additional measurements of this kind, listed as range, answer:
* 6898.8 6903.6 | 1.801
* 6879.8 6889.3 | 1.879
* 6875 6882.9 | 1.795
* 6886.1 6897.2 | 1.675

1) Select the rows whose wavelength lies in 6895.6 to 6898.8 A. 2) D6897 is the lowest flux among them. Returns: 1.675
